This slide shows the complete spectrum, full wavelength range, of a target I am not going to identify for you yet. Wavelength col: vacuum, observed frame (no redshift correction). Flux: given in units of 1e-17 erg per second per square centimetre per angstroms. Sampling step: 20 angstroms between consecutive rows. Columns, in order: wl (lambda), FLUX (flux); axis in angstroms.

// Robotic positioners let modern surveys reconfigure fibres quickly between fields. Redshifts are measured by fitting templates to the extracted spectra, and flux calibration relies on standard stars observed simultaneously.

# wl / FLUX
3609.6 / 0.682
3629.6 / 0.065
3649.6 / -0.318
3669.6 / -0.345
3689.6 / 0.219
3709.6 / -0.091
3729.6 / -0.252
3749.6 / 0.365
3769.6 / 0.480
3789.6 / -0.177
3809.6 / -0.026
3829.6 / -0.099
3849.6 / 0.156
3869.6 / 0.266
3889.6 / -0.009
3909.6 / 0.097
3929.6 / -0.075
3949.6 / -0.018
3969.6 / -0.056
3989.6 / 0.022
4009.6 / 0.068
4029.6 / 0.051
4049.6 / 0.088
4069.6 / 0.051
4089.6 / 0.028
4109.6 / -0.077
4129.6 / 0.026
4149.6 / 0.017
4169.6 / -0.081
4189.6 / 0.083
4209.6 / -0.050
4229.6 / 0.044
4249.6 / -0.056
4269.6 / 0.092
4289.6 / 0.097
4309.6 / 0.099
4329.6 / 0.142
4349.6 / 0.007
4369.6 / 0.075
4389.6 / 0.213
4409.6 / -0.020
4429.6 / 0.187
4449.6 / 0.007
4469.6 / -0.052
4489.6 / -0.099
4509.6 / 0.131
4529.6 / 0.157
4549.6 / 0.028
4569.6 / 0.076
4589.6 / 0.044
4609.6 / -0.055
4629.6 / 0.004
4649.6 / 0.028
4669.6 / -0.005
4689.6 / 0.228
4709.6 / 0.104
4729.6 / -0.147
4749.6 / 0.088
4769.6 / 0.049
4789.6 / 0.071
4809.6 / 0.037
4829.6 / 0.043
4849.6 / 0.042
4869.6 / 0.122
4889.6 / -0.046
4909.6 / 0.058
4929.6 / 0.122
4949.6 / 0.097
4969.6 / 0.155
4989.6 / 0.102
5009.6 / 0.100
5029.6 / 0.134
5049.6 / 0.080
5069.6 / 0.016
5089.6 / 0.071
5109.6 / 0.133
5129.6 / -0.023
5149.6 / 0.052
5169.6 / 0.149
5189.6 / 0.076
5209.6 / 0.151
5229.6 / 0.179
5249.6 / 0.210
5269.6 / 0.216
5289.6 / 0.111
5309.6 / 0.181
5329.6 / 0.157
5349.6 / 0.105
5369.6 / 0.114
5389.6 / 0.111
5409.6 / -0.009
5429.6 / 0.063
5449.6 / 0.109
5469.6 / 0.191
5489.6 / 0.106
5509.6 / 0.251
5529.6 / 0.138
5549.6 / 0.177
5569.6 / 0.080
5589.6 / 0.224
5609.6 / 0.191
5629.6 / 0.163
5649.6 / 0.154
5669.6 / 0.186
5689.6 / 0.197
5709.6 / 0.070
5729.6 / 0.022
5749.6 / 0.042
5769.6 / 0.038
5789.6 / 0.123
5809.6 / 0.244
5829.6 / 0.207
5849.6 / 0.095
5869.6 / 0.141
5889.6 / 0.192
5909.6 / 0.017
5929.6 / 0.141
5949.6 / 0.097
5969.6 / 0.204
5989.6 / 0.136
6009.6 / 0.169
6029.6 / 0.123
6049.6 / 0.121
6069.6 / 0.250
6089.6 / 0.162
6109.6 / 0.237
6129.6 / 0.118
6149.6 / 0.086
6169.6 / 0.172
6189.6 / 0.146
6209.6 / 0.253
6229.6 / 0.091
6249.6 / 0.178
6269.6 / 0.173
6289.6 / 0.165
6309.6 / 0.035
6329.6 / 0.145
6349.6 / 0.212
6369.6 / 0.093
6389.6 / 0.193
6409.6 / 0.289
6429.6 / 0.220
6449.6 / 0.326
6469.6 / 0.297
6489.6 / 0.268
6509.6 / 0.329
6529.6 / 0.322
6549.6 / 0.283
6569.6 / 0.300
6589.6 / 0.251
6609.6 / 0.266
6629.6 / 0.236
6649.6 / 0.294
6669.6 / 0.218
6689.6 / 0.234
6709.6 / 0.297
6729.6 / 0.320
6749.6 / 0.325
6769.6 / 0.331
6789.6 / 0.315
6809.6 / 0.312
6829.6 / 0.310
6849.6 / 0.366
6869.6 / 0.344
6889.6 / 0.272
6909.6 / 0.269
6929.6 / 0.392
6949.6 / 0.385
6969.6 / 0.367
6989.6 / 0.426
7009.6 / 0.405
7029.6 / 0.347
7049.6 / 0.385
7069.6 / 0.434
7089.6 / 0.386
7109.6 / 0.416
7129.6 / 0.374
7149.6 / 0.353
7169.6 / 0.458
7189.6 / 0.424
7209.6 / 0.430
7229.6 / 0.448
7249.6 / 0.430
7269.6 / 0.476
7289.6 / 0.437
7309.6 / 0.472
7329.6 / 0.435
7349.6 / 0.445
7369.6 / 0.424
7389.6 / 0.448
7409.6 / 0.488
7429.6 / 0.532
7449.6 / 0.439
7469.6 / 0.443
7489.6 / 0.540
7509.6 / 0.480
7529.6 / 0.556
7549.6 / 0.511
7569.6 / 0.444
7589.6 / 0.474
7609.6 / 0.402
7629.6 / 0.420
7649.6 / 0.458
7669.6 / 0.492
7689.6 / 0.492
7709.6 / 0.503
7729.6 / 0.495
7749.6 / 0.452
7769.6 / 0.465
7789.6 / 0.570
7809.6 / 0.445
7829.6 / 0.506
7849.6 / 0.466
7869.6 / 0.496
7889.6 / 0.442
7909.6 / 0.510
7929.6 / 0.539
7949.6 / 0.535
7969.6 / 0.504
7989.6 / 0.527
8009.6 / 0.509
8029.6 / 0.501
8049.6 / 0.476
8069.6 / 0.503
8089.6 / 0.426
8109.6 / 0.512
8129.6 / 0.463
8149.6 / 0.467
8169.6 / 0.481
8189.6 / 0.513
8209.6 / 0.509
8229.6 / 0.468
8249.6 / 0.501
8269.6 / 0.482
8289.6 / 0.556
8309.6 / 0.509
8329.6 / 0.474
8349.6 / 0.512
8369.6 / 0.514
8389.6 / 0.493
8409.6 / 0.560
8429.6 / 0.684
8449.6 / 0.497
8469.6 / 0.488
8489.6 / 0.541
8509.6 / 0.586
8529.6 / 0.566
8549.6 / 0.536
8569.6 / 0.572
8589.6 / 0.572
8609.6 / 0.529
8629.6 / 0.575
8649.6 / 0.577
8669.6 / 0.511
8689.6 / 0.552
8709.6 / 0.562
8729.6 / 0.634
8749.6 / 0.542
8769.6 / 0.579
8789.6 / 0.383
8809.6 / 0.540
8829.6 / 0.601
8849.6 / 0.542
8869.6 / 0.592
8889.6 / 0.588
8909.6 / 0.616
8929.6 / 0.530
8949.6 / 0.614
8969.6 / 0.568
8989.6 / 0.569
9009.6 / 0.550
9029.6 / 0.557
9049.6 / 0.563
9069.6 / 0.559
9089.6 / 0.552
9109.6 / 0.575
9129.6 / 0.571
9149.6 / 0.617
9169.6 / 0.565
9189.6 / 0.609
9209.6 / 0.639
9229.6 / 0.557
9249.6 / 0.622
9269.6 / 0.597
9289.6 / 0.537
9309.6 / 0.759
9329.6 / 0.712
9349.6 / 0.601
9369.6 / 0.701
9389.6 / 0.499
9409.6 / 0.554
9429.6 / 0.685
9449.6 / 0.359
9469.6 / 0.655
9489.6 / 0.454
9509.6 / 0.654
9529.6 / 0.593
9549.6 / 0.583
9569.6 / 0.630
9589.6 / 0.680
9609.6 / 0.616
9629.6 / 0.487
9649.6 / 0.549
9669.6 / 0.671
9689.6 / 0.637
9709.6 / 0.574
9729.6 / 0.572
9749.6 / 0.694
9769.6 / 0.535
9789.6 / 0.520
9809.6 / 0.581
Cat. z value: 0.60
